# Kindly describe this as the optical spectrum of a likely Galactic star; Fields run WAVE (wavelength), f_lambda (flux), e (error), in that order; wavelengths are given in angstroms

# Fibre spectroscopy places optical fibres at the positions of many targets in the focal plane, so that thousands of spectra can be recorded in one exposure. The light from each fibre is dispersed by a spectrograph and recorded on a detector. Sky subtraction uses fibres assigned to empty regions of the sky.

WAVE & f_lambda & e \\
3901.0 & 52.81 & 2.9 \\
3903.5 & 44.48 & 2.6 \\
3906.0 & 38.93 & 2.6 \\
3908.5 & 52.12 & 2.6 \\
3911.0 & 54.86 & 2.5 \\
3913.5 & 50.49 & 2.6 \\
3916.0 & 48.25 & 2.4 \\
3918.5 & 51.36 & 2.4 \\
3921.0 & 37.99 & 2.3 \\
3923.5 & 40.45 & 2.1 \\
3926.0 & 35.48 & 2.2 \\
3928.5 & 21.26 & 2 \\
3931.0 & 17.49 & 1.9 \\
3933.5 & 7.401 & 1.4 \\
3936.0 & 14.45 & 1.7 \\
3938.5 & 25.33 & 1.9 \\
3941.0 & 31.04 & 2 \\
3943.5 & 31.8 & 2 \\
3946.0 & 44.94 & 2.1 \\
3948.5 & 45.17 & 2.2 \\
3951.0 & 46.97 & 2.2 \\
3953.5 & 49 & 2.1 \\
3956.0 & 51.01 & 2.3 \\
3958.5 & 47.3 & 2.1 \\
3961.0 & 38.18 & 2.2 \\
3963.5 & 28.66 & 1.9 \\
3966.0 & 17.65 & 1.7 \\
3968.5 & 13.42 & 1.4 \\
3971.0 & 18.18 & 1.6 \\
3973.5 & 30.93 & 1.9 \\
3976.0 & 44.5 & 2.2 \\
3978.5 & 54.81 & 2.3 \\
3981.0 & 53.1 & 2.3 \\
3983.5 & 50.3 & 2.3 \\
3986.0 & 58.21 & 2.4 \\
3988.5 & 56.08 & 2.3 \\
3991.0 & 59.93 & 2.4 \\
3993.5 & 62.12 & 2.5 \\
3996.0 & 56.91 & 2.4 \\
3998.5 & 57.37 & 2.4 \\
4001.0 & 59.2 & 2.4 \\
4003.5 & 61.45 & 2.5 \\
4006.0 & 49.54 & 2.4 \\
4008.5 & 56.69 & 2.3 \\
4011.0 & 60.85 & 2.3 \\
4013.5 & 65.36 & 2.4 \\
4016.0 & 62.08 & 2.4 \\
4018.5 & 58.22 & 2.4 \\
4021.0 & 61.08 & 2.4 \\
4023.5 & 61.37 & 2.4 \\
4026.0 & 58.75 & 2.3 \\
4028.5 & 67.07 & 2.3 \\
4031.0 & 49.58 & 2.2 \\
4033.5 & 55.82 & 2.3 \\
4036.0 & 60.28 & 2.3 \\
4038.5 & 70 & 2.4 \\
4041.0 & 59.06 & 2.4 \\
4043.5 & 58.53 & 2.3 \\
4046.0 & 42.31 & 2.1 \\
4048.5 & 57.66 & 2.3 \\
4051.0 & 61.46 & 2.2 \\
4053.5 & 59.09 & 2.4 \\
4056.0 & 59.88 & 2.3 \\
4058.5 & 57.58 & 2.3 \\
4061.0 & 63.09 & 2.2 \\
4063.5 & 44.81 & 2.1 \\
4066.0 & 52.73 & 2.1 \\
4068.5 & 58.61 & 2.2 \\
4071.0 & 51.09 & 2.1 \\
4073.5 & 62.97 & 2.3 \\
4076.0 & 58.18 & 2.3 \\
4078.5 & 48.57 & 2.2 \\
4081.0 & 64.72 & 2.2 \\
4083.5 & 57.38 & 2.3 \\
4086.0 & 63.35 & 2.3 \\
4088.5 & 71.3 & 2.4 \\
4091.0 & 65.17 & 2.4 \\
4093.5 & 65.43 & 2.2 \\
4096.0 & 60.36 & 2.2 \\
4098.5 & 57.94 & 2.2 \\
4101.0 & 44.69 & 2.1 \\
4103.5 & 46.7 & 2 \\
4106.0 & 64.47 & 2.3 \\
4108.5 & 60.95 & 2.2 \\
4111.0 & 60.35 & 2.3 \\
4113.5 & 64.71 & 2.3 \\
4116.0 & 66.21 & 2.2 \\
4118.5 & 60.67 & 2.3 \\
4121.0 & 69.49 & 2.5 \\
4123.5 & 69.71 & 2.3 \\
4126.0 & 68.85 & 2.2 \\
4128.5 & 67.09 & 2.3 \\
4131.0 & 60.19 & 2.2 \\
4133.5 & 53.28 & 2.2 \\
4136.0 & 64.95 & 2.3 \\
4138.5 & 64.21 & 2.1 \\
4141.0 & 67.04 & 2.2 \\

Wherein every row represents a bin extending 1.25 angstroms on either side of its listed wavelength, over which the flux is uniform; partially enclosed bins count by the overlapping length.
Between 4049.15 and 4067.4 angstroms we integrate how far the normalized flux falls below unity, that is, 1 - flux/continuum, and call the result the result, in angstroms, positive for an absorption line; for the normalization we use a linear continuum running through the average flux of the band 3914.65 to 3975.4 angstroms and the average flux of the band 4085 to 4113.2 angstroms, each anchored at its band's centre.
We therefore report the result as -1.4 angstroms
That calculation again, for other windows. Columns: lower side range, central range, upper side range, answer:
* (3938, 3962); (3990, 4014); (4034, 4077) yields -4.5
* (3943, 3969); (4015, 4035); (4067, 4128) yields -4.0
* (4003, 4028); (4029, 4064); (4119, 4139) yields 2.0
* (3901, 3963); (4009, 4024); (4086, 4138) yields -3.5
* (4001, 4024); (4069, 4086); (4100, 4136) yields 0.9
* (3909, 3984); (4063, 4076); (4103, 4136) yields 0.1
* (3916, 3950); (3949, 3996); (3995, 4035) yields 1.3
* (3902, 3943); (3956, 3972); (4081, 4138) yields 4.7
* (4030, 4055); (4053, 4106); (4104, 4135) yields 2.1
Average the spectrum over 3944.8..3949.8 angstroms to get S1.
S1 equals 45.1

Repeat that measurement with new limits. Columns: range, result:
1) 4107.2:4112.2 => 60.7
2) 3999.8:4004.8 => 60.2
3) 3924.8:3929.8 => 28.2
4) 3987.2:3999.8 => 58.5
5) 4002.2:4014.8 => 58.8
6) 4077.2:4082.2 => 56.6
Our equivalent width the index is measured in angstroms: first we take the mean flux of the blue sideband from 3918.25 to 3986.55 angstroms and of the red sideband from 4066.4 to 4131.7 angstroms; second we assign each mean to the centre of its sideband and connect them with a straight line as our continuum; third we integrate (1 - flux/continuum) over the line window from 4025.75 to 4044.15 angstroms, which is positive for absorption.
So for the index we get -3.7 angstroms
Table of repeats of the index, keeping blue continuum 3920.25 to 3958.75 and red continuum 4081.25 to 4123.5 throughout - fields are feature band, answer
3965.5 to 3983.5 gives 2.3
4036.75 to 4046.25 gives -1.5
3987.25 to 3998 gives -4.0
